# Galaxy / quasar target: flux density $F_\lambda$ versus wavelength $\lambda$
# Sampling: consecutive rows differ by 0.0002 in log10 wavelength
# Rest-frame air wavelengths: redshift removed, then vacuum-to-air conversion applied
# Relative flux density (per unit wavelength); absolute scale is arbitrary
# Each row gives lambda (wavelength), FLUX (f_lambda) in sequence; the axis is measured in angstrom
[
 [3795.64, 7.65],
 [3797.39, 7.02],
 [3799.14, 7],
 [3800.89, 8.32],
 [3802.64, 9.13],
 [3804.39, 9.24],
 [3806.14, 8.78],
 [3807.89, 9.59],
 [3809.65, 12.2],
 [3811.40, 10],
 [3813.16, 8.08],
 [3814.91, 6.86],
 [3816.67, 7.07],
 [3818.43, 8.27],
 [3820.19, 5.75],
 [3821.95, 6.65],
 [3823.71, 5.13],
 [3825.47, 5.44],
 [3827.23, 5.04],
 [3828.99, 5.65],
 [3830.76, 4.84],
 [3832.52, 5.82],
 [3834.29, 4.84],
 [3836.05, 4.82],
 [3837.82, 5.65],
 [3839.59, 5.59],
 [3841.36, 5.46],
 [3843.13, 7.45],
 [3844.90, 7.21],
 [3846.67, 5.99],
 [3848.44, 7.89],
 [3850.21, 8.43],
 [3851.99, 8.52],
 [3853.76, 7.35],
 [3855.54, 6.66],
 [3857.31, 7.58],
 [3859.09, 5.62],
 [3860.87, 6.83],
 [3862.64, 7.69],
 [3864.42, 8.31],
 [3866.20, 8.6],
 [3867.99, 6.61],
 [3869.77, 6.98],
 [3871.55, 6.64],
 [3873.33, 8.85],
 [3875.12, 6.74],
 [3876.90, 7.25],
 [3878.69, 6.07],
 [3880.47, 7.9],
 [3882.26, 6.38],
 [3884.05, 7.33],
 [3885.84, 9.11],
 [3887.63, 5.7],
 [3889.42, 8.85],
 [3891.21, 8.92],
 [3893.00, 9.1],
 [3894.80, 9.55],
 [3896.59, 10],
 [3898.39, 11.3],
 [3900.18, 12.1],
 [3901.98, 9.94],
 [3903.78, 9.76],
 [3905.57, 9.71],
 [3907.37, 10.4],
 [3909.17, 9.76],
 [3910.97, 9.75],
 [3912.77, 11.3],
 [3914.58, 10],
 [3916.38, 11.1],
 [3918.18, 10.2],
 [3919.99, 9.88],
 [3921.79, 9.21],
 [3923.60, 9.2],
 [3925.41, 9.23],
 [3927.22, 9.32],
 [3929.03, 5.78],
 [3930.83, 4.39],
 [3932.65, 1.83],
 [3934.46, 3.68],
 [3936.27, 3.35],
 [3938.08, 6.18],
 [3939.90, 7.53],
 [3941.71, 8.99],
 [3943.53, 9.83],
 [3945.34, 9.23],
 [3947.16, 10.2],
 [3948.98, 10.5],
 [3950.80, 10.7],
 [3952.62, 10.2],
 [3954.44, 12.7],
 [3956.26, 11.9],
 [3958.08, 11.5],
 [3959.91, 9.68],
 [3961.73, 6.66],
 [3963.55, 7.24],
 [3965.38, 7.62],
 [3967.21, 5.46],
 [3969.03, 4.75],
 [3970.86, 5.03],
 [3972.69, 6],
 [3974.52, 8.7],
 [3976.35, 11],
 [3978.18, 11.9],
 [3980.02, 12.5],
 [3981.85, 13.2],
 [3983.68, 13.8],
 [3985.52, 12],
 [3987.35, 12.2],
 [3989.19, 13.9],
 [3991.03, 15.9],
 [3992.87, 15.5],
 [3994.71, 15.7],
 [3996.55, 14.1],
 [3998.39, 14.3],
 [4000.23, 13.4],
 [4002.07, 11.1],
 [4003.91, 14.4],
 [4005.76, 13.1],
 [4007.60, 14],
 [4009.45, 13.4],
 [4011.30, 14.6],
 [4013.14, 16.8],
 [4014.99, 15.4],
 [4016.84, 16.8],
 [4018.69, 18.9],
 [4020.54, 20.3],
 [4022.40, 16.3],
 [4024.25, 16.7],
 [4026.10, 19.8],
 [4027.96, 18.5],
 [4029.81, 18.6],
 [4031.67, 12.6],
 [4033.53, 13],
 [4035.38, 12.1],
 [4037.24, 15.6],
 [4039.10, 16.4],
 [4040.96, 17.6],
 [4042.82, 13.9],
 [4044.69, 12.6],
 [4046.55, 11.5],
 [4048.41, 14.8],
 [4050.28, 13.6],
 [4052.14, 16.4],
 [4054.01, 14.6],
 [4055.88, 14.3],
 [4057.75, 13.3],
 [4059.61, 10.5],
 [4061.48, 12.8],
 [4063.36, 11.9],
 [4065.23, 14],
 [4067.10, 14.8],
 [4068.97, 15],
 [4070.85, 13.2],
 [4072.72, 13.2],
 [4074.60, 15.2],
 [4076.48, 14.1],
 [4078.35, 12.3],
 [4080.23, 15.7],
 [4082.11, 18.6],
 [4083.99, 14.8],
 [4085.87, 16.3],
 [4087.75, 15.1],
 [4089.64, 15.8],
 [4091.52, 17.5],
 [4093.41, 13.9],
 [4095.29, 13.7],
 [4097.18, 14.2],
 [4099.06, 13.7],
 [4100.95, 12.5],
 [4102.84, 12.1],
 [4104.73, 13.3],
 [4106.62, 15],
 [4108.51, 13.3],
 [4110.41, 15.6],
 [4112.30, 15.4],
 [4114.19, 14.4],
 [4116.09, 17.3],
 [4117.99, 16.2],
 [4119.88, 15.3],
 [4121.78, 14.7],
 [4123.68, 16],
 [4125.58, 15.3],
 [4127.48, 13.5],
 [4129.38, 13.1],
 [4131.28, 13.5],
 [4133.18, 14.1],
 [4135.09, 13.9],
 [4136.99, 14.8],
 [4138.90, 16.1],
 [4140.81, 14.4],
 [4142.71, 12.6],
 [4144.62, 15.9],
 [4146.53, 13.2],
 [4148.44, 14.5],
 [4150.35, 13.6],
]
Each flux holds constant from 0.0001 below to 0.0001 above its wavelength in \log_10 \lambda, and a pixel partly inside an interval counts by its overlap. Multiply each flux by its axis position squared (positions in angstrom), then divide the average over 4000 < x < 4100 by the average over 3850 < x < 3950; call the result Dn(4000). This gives 1.94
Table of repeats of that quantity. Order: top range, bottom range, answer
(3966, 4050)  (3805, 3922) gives 1.87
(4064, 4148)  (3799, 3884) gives 2.34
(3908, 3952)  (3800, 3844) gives 1.27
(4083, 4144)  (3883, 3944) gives 1.88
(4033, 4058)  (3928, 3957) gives 1.90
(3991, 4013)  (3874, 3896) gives 1.93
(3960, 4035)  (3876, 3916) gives 1.51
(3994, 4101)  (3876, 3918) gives 1.73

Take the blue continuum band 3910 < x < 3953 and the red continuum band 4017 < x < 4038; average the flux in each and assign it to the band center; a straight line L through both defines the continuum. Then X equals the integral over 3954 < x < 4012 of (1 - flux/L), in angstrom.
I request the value 6.4 angstrom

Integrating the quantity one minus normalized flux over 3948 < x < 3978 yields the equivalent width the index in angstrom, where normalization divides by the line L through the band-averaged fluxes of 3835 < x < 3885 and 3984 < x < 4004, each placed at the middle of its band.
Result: 8.3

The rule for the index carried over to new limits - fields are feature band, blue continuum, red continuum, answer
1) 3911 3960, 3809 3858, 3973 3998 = 9.5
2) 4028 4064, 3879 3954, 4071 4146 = -4.1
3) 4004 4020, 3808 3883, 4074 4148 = -4.9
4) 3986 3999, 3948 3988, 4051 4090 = -4.3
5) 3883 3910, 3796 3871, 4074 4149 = -1.7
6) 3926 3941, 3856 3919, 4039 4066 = 7.0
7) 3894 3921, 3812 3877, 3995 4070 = -2.6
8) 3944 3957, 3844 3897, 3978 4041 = 1.2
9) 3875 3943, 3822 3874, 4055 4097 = 1.8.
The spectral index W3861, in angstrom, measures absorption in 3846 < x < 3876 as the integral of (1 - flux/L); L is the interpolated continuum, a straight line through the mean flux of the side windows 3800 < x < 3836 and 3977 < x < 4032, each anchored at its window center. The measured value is 5.5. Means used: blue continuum 7.27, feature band 7.38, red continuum 15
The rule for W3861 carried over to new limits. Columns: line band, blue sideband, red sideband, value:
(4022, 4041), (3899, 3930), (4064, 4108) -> -4.4 angstrom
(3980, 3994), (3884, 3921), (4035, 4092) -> -1.7 angstrom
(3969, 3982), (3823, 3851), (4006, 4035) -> 4.3 angstrom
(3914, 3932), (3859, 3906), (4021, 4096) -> 1.9 angstrom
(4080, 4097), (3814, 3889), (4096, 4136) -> -2.6 angstrom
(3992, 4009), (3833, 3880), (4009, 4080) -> -1.2 angstrom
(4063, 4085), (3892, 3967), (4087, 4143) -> -1.9 angstrom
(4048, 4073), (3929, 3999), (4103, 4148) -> -2.2 angstrom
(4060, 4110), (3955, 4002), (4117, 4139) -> -2.5 angstrom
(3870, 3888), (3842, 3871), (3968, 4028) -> 2.4 angstrom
